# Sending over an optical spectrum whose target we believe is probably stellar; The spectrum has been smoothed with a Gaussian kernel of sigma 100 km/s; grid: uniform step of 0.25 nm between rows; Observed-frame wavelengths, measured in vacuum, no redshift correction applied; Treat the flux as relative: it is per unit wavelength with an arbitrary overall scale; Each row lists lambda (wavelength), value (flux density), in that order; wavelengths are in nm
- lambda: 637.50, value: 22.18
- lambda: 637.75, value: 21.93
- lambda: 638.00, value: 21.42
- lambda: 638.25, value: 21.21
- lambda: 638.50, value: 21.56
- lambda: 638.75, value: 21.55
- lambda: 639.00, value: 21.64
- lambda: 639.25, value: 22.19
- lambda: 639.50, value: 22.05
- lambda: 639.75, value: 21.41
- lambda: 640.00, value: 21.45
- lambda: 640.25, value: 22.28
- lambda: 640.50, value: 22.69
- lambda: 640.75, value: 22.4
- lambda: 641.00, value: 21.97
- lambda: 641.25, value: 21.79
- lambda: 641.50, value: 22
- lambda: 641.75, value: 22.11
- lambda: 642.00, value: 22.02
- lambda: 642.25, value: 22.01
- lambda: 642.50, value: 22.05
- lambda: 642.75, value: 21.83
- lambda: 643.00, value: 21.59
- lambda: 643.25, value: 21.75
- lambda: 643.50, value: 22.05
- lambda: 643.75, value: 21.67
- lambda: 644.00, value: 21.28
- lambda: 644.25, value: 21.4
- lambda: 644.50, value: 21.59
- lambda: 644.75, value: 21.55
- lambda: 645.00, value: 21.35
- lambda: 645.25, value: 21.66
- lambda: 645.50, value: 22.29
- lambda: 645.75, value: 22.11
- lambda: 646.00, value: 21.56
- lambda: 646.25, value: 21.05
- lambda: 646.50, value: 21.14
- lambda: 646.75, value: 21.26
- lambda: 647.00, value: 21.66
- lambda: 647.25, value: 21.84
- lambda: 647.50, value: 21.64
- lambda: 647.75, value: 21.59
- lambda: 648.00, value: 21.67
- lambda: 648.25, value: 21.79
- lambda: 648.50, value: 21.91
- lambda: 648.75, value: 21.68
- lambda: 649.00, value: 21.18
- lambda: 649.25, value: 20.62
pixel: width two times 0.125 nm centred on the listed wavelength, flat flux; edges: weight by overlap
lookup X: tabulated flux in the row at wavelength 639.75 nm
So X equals 21.41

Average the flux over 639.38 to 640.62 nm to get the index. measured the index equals 22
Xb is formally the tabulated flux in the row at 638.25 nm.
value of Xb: 21.21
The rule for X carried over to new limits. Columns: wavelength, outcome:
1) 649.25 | 20.62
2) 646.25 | 21.05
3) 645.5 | 22.29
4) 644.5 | 21.59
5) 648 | 21.67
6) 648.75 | 21.68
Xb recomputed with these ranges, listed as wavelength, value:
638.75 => 21.55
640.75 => 22.4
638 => 21.42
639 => 21.64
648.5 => 21.91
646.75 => 21.26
